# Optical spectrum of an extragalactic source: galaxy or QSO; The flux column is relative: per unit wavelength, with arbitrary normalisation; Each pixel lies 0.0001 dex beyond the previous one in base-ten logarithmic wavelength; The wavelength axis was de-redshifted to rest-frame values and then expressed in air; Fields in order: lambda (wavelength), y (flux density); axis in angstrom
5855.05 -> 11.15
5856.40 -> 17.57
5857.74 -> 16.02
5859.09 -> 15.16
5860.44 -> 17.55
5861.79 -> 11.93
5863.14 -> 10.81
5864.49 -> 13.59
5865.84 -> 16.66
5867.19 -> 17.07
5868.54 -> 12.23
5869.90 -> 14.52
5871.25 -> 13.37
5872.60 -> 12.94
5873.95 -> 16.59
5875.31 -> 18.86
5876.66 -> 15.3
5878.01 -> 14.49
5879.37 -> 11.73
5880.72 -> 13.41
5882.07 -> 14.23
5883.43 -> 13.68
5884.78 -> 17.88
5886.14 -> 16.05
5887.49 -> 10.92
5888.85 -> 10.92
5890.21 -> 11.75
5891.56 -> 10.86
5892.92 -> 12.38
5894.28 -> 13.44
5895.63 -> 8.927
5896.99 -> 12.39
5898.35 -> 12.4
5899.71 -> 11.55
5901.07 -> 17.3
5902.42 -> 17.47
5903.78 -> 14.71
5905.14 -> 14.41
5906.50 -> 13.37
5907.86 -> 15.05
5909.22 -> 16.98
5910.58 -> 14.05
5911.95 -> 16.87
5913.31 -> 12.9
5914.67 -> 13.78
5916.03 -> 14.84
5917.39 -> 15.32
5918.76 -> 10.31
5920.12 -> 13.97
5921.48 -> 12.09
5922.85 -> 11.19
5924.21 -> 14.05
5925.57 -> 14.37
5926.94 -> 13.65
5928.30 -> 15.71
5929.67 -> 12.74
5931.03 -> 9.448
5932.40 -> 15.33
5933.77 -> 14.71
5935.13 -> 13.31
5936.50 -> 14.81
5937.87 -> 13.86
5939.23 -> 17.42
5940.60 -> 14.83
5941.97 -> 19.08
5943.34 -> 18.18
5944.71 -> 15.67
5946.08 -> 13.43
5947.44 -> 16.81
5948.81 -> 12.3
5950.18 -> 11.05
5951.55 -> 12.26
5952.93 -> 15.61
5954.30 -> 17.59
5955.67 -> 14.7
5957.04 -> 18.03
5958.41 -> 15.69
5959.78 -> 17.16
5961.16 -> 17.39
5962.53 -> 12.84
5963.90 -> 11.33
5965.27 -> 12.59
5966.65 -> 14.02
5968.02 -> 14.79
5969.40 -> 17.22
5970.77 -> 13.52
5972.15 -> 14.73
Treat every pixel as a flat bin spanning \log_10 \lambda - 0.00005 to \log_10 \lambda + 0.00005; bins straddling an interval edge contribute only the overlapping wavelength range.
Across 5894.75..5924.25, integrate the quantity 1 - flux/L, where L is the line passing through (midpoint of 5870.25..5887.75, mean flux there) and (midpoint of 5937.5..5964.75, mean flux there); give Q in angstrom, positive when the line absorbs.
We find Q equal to 2.2 angstrom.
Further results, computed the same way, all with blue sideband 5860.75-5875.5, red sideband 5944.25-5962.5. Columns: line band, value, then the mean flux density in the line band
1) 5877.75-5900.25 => 2.8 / 12.7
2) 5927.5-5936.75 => 0.8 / 13.7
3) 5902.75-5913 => -0.3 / 15.1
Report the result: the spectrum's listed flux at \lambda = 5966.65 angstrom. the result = 14.02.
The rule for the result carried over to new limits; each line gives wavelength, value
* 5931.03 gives 9.448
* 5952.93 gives 15.61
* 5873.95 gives 16.59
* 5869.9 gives 14.52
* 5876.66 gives 15.3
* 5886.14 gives 16.05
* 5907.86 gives 15.05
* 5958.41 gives 15.69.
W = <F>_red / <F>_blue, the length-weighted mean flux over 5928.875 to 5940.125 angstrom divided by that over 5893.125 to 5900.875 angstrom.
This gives 1.2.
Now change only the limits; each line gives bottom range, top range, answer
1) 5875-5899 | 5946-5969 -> 1.11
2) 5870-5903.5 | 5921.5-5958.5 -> 1.06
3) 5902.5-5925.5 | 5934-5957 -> 1.07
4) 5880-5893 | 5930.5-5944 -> 1.14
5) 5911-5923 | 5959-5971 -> 1.07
